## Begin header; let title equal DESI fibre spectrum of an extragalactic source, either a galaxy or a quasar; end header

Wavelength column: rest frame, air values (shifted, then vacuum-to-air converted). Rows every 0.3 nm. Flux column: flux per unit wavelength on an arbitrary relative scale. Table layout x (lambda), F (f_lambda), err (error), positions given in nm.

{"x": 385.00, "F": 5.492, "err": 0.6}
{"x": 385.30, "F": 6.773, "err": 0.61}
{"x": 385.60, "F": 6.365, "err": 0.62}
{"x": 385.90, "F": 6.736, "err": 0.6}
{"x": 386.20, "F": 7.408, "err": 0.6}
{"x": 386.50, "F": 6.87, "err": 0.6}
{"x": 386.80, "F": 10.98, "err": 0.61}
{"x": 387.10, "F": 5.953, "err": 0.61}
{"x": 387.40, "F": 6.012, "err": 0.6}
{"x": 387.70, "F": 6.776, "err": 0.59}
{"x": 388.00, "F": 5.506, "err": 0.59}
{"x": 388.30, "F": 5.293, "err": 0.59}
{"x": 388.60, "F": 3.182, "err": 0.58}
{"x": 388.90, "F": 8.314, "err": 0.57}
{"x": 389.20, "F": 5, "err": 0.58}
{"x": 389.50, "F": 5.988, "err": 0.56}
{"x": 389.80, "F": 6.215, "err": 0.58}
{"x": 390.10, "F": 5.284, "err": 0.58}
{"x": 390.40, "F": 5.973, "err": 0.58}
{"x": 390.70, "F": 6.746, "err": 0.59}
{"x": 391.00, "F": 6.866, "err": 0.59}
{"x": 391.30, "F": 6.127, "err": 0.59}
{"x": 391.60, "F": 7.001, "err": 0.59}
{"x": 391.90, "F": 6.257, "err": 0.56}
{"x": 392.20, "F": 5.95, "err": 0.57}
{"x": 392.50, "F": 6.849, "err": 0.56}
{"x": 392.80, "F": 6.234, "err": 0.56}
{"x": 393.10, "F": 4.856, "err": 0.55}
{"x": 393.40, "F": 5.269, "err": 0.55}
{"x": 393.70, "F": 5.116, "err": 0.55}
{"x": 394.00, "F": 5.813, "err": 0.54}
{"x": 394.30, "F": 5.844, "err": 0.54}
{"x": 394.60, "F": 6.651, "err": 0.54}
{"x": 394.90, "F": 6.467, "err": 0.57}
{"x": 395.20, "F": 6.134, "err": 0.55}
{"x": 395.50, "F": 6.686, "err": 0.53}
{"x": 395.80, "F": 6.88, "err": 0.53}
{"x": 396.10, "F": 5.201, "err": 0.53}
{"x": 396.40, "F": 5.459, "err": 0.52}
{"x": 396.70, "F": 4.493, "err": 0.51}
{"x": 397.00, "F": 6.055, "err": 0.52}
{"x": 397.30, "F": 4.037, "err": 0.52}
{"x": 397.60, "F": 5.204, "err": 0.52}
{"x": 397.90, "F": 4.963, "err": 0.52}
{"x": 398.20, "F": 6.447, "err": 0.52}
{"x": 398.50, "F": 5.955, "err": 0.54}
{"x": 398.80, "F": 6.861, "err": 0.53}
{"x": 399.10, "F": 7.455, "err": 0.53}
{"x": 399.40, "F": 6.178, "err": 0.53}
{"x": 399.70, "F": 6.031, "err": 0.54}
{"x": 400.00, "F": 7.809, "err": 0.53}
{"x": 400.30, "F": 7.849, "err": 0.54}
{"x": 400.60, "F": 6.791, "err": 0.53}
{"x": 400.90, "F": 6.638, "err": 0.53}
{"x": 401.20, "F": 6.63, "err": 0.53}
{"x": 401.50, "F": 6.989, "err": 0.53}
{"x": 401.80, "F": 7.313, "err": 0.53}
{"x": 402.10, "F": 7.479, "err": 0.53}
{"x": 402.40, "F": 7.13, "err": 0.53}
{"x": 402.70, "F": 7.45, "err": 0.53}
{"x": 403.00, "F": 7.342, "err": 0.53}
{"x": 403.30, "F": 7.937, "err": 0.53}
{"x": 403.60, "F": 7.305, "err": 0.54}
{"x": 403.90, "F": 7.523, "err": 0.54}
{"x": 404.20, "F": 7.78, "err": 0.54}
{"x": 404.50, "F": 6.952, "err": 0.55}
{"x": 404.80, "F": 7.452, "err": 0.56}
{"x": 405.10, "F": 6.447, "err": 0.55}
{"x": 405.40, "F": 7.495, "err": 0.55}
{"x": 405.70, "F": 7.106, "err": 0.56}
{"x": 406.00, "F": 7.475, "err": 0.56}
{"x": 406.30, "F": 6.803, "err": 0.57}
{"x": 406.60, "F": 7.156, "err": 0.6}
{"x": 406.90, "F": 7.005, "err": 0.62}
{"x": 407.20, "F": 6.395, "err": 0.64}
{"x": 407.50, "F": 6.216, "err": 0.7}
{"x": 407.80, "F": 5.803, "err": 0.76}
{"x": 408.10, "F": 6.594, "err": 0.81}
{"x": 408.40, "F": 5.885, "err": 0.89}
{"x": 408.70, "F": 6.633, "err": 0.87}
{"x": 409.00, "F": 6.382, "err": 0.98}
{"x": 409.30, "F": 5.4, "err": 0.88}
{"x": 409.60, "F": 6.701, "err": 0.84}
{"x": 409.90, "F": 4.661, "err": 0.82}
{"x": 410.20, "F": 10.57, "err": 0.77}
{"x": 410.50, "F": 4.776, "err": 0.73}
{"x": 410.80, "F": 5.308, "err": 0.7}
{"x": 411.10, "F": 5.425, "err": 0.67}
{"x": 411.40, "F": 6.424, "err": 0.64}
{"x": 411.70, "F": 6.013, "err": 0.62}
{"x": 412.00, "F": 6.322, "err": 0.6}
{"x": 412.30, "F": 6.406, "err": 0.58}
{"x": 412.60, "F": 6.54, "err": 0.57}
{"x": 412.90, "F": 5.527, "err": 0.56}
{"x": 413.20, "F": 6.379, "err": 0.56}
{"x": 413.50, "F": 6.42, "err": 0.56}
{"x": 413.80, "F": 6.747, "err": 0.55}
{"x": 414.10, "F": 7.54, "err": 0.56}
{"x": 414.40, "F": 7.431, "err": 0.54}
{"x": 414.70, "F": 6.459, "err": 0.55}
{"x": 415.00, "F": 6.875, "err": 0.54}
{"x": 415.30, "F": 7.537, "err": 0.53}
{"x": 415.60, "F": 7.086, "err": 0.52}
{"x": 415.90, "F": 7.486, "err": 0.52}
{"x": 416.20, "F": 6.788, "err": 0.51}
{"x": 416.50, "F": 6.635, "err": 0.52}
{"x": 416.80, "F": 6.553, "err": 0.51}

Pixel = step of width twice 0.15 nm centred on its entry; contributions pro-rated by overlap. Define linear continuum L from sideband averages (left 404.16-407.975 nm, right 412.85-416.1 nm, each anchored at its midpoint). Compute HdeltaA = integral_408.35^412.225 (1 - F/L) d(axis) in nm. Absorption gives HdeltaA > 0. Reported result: 0.39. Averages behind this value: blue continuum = 6.9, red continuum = 6.9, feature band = 6.2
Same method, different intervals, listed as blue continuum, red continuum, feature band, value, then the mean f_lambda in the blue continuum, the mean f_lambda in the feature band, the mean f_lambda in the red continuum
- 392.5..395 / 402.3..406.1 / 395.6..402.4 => 0.289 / 5.83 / 6.33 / 7.34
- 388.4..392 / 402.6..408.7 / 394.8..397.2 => 0.202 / 6.07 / 5.87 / 6.99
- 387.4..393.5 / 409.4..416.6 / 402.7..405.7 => -0.474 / 5.99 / 7.35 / 6.58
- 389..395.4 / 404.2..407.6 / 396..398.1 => 0.427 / 6.05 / 5.09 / 7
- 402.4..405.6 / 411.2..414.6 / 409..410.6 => 0.077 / 7.35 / 6.47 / 6.51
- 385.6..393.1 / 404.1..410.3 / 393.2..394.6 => 0.186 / 6.37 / 5.61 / 6.77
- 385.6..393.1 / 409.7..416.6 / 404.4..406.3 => -0.181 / 6.37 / 7.13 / 6.58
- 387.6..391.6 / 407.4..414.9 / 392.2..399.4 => 0.244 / 5.97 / 5.87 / 6.35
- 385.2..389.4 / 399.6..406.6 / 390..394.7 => 0.470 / 6.5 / 6.05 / 7.21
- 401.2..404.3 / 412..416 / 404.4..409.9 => 0.419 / 7.38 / 6.6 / 6.78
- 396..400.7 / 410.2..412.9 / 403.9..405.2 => -0.242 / 6.05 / 7.23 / 6.14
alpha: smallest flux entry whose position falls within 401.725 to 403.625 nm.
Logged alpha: 7.13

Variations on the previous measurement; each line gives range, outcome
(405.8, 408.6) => 5.803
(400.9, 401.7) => 6.63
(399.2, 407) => 6.031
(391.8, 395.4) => 4.856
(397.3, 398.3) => 4.037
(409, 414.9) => 4.661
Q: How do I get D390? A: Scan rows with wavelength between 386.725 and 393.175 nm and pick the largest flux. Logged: 10.98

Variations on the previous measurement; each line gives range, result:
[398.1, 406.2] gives 7.937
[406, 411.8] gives 10.57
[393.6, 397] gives 6.88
